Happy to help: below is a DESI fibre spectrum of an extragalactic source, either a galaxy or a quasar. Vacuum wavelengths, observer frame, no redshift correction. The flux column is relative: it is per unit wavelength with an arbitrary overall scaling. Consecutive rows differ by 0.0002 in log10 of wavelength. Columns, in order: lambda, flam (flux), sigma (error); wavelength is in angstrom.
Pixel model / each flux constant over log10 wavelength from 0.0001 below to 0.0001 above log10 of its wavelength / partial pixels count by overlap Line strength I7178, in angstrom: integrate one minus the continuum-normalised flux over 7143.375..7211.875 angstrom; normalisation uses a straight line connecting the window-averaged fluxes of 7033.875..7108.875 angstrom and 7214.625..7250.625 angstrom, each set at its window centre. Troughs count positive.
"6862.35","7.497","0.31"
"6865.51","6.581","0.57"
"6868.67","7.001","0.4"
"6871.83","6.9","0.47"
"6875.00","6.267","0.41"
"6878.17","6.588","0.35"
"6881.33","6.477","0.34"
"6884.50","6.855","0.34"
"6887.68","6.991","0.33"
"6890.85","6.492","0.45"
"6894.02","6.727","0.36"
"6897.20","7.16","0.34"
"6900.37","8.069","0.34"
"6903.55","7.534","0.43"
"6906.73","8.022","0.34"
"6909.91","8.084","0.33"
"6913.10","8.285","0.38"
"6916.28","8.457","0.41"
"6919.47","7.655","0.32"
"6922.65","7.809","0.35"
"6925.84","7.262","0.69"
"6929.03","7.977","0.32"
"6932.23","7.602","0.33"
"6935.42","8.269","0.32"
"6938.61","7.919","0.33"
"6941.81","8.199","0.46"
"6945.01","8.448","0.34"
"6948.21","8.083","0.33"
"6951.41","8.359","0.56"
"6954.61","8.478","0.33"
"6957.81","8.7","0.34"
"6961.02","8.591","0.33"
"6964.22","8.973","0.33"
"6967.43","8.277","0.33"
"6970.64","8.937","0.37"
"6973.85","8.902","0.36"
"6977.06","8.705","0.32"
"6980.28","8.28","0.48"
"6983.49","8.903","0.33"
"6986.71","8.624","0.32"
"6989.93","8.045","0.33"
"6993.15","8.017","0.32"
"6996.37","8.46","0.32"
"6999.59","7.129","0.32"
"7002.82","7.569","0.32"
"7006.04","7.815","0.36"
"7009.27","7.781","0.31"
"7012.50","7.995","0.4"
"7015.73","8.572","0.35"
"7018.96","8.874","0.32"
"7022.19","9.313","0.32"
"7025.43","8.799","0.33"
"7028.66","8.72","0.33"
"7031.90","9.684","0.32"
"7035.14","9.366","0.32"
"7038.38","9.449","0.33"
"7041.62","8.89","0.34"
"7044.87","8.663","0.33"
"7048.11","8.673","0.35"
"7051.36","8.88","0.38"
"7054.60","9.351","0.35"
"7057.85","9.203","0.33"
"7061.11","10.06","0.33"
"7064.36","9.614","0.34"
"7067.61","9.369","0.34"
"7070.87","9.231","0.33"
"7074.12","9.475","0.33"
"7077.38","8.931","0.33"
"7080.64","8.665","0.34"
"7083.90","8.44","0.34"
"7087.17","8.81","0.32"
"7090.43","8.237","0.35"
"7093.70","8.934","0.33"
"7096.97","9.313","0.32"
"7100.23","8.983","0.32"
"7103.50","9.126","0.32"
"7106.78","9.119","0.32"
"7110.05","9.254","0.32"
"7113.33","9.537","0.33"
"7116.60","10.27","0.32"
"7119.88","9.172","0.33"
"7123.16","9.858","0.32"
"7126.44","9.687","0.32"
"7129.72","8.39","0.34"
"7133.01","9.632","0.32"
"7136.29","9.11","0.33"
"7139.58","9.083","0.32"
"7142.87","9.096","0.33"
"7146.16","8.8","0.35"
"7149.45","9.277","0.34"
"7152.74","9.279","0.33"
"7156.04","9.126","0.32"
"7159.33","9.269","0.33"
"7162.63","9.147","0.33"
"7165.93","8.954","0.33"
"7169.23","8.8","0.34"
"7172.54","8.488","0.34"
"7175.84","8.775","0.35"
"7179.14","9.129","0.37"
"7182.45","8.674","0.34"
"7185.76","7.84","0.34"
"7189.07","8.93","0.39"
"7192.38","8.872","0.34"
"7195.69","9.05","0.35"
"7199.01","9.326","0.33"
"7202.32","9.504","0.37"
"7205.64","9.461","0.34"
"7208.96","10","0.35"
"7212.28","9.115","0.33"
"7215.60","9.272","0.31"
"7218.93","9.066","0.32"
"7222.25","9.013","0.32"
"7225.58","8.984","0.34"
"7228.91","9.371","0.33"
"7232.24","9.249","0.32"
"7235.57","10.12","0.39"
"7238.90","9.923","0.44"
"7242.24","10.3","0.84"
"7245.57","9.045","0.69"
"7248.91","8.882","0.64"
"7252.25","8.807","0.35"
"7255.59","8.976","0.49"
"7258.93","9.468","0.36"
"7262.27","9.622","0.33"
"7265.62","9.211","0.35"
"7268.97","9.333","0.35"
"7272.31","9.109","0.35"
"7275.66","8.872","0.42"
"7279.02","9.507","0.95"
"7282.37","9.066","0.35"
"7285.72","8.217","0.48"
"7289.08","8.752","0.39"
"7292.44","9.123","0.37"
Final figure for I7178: 1.8 angstrom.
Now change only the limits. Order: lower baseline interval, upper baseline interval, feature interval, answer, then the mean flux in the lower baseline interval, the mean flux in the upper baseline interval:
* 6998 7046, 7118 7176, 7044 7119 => -2.6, 8.57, 9.12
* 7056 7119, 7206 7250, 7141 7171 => 0.7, 9.19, 9.42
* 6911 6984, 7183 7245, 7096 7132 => -1.7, 8.3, 9.29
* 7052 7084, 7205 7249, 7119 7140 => 0.1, 9.26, 9.43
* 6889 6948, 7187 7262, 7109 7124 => -1.5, 7.78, 9.3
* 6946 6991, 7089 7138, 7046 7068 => -0.8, 8.57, 9.25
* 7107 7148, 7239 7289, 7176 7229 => 0.9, 9.32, 9.18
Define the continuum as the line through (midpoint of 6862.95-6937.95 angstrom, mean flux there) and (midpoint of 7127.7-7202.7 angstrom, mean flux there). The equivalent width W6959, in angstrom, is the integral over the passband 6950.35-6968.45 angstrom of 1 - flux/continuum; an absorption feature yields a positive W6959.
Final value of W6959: -2.01 angstrom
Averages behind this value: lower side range 7.36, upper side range 8.98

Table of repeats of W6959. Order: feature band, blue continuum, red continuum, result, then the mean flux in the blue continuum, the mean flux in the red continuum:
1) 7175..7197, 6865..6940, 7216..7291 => 0.3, 7.39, 9.22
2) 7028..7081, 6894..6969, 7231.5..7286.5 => -4.2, 8.07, 9.3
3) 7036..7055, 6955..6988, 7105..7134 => 0.2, 8.68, 9.43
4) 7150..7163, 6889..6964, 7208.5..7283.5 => -0.4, 7.94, 9.31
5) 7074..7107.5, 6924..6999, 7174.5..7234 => -0.6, 8.33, 9.09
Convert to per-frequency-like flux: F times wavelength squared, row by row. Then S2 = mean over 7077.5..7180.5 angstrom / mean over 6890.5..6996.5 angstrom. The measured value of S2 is 1.18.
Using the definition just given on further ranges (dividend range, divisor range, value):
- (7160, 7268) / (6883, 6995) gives 1.23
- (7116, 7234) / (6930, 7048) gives 1.13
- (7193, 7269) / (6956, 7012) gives 1.20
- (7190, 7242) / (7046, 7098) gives 1.08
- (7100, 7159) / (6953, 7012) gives 1.16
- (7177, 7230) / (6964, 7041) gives 1.13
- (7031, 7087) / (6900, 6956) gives 1.18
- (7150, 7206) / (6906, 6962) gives 1.18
